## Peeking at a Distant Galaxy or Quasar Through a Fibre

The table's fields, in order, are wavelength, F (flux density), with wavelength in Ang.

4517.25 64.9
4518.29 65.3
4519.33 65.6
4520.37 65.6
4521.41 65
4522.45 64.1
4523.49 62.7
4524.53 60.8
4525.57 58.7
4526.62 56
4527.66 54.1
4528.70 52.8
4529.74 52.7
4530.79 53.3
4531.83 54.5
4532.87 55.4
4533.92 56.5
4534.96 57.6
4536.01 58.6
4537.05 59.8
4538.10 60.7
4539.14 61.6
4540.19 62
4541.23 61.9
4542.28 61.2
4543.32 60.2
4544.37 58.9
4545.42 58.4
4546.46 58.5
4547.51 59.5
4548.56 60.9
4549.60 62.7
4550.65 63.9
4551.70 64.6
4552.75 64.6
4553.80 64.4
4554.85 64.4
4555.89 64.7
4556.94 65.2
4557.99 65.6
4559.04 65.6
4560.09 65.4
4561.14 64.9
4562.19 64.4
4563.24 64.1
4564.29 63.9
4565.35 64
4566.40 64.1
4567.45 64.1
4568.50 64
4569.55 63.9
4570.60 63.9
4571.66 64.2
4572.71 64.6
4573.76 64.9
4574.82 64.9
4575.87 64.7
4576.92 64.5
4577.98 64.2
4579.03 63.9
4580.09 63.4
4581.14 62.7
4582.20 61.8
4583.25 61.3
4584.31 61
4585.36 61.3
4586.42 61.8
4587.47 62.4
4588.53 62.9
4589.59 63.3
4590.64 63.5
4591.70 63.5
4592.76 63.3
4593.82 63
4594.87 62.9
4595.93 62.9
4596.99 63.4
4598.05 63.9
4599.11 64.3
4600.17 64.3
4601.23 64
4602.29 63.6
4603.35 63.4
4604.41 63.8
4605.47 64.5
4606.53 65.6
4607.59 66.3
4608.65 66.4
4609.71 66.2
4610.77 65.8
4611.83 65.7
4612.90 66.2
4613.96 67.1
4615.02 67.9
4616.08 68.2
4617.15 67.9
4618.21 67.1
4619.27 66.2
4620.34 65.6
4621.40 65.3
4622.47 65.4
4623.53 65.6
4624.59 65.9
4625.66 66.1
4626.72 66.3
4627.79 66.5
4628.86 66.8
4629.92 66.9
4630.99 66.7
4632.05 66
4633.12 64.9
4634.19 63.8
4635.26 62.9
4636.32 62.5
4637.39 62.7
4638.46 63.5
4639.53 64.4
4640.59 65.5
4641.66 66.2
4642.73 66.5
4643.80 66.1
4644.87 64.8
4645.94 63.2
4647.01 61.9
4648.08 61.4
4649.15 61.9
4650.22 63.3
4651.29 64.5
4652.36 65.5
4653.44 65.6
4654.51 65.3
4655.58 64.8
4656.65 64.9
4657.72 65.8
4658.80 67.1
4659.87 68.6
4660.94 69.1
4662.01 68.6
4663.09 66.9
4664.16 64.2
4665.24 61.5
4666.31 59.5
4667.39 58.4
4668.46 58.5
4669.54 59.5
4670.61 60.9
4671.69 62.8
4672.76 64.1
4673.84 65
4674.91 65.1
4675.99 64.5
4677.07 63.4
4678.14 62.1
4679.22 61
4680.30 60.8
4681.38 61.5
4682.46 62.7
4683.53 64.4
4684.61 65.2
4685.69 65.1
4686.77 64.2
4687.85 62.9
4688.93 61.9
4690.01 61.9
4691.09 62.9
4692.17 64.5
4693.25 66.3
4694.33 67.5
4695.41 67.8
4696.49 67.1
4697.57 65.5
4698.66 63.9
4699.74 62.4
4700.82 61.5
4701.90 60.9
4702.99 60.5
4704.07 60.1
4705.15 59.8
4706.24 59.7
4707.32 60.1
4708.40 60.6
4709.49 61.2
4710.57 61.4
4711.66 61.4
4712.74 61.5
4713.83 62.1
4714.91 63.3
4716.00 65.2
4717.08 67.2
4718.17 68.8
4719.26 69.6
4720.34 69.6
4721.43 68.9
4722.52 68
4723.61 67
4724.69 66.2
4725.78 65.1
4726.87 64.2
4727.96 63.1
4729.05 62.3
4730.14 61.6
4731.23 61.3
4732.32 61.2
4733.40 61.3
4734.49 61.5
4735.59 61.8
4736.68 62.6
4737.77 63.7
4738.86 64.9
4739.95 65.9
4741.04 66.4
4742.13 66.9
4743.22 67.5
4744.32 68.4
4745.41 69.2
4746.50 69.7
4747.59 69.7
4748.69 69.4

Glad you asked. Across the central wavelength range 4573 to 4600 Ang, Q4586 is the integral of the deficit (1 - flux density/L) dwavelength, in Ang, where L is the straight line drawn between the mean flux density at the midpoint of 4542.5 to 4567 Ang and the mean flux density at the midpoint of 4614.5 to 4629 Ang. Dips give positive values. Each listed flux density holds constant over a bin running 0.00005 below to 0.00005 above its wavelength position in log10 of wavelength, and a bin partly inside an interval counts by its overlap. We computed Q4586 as 0.6 Ang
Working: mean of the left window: 63.2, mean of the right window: 66.5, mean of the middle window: 63.2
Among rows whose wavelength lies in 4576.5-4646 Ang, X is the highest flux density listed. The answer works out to 68.2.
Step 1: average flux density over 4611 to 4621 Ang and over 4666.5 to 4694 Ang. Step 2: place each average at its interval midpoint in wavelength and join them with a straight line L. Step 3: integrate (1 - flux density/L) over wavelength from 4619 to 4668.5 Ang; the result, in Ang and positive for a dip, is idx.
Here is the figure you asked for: 0.2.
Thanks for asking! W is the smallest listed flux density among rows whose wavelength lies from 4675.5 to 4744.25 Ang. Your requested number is 59.7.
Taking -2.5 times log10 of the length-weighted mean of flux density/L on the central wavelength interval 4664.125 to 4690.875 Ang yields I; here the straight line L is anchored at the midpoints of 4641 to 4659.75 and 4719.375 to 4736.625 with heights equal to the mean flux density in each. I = 0.04 mag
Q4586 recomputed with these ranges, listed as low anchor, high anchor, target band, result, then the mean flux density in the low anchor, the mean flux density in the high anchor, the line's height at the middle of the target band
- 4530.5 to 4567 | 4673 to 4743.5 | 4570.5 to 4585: -0.3 Ang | 61.7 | 63.8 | 62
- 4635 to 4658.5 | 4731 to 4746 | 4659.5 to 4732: 0.9 Ang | 64.3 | 64.6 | 64.4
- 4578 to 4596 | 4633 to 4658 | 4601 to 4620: -0.8 Ang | 62.7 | 64.2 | 63.3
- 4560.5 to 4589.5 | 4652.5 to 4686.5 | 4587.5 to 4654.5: -1.2 Ang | 63.5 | 63.8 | 63.7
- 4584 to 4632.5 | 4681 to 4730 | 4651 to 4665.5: -0.4 Ang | 65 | 63.9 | 64.4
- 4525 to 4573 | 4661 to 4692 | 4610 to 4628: -1.2 Ang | 61.2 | 63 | 62.2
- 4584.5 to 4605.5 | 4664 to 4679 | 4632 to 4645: -0.4 Ang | 63.2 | 62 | 62.6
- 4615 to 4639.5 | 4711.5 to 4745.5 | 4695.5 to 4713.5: 0.9 Ang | 65.6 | 64.9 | 65.1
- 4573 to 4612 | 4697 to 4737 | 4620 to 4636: -0.5 Ang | 63.8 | 63.3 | 63.6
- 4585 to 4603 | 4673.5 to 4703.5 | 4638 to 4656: -0.3 Ang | 63.2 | 63.7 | 63.4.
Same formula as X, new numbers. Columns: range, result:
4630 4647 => 66.7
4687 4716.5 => 67.8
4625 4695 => 69.1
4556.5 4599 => 65.6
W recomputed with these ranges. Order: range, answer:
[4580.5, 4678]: 58.4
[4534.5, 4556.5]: 57.6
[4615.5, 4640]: 62.5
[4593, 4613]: 62.9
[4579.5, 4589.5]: 61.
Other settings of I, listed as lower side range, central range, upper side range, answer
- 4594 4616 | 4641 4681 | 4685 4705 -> 0.005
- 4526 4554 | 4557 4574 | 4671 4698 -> -0.080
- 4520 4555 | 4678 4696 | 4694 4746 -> -0.007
